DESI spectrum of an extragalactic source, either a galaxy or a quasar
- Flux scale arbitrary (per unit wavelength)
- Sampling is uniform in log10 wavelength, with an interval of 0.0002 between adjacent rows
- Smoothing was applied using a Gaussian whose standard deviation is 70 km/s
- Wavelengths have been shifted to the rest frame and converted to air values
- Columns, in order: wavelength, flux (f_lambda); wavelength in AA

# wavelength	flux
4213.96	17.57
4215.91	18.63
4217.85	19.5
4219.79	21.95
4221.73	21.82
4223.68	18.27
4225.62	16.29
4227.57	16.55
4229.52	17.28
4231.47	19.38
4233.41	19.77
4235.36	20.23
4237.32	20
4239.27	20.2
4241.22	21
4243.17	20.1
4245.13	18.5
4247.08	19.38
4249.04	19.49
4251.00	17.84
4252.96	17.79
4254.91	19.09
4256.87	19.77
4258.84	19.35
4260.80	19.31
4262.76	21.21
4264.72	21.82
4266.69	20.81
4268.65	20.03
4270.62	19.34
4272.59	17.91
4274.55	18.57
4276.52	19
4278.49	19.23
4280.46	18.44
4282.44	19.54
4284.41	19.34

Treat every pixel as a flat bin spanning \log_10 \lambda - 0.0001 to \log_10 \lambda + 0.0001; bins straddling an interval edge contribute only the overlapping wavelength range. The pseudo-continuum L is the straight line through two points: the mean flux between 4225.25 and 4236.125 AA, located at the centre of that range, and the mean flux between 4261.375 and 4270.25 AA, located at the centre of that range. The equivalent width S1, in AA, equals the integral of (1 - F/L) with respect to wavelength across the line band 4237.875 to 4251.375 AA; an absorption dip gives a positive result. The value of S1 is -0.2 AA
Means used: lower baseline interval 18.3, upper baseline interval 20.8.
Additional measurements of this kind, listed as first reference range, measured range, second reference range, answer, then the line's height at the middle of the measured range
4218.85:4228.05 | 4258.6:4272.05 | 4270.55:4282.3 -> -1.01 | 18.8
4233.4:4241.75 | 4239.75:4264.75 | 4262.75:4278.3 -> 0.62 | 20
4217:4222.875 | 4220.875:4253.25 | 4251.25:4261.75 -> 1.60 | 20.1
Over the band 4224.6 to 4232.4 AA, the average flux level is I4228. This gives 17.4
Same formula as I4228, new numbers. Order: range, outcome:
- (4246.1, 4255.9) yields 18.7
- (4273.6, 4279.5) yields 18.9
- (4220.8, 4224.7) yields 20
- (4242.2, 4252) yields 19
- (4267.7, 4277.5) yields 19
